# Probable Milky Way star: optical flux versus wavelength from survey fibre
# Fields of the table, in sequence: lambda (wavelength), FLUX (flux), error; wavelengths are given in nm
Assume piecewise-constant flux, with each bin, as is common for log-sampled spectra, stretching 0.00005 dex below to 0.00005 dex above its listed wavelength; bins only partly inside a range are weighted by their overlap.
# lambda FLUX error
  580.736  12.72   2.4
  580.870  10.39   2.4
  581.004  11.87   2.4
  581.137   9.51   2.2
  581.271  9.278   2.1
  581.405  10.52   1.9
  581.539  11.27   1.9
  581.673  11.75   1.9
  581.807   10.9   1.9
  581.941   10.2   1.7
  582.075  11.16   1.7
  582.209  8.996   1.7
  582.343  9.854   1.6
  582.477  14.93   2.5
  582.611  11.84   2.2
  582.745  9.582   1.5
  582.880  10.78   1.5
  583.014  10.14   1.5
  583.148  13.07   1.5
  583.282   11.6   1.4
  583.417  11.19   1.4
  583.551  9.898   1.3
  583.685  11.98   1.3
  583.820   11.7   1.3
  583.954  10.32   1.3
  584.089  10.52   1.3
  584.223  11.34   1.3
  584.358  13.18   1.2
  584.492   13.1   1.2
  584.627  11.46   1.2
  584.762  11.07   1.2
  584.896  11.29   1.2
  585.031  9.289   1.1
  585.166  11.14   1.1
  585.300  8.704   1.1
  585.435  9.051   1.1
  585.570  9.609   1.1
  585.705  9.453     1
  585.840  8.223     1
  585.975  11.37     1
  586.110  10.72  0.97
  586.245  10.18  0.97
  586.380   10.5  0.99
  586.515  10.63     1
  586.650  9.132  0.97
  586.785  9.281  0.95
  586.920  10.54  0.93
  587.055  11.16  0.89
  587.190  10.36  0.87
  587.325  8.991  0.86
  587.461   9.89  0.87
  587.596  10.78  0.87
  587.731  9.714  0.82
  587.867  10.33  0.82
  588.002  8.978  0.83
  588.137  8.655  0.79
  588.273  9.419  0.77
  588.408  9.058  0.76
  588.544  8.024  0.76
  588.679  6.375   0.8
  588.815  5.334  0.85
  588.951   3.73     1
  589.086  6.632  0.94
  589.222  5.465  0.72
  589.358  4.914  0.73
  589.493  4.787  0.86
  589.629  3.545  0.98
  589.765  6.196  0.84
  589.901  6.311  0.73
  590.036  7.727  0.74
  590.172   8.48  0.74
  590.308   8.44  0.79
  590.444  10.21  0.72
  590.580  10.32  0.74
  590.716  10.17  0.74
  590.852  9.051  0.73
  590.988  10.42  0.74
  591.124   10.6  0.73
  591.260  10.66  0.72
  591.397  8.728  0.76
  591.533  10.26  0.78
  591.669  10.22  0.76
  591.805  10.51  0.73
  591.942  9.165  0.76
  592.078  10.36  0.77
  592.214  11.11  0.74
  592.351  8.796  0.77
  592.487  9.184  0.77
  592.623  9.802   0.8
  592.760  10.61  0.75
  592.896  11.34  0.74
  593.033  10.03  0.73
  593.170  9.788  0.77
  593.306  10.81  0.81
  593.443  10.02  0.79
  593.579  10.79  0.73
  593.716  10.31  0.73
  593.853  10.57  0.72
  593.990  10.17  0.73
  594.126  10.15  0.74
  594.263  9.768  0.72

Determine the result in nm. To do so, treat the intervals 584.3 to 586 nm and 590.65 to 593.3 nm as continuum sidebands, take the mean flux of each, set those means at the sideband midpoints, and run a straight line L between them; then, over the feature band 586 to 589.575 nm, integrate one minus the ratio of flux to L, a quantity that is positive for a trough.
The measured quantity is 0.60 nm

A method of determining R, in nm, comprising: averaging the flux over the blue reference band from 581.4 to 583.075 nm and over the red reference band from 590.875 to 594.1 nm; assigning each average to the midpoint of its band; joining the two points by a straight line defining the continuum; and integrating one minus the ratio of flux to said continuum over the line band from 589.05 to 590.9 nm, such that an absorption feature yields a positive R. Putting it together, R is 0.55 nm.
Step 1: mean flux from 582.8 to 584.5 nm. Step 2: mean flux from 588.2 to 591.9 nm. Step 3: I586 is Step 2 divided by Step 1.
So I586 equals 0.7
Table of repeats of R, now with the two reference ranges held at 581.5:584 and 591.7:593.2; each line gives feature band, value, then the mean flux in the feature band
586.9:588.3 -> 0.09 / 9.88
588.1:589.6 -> 0.57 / 6.46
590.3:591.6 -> 0.04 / 9.95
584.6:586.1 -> 0.11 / 10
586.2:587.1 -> 0.04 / 10.2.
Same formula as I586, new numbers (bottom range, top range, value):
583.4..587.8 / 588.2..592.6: 0.79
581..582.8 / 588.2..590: 0.57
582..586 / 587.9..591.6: 0.73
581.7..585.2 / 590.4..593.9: 0.91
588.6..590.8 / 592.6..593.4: 1.53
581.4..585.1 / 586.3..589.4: 0.77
